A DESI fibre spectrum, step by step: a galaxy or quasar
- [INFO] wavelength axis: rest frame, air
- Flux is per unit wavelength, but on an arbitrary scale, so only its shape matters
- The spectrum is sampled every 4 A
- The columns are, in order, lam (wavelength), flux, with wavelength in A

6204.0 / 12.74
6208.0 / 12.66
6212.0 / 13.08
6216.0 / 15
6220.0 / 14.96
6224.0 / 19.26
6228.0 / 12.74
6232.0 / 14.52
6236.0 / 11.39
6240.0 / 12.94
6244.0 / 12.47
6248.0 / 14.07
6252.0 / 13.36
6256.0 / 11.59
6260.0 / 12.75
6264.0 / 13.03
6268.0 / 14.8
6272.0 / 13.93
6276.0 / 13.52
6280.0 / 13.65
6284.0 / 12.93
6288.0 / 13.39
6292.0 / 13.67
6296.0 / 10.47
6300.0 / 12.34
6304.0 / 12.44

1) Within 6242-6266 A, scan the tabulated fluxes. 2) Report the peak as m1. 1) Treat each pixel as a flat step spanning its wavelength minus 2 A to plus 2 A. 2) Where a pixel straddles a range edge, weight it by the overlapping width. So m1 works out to 14.07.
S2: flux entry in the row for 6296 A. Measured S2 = 10.47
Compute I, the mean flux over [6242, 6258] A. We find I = 12.9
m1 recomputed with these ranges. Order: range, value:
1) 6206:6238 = 19.26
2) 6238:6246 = 12.94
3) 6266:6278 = 14.8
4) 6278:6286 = 13.65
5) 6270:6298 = 13.93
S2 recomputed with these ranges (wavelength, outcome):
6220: 14.96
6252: 13.36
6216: 15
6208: 12.66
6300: 12.34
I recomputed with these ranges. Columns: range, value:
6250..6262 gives 12.6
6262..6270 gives 13.9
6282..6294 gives 13.3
